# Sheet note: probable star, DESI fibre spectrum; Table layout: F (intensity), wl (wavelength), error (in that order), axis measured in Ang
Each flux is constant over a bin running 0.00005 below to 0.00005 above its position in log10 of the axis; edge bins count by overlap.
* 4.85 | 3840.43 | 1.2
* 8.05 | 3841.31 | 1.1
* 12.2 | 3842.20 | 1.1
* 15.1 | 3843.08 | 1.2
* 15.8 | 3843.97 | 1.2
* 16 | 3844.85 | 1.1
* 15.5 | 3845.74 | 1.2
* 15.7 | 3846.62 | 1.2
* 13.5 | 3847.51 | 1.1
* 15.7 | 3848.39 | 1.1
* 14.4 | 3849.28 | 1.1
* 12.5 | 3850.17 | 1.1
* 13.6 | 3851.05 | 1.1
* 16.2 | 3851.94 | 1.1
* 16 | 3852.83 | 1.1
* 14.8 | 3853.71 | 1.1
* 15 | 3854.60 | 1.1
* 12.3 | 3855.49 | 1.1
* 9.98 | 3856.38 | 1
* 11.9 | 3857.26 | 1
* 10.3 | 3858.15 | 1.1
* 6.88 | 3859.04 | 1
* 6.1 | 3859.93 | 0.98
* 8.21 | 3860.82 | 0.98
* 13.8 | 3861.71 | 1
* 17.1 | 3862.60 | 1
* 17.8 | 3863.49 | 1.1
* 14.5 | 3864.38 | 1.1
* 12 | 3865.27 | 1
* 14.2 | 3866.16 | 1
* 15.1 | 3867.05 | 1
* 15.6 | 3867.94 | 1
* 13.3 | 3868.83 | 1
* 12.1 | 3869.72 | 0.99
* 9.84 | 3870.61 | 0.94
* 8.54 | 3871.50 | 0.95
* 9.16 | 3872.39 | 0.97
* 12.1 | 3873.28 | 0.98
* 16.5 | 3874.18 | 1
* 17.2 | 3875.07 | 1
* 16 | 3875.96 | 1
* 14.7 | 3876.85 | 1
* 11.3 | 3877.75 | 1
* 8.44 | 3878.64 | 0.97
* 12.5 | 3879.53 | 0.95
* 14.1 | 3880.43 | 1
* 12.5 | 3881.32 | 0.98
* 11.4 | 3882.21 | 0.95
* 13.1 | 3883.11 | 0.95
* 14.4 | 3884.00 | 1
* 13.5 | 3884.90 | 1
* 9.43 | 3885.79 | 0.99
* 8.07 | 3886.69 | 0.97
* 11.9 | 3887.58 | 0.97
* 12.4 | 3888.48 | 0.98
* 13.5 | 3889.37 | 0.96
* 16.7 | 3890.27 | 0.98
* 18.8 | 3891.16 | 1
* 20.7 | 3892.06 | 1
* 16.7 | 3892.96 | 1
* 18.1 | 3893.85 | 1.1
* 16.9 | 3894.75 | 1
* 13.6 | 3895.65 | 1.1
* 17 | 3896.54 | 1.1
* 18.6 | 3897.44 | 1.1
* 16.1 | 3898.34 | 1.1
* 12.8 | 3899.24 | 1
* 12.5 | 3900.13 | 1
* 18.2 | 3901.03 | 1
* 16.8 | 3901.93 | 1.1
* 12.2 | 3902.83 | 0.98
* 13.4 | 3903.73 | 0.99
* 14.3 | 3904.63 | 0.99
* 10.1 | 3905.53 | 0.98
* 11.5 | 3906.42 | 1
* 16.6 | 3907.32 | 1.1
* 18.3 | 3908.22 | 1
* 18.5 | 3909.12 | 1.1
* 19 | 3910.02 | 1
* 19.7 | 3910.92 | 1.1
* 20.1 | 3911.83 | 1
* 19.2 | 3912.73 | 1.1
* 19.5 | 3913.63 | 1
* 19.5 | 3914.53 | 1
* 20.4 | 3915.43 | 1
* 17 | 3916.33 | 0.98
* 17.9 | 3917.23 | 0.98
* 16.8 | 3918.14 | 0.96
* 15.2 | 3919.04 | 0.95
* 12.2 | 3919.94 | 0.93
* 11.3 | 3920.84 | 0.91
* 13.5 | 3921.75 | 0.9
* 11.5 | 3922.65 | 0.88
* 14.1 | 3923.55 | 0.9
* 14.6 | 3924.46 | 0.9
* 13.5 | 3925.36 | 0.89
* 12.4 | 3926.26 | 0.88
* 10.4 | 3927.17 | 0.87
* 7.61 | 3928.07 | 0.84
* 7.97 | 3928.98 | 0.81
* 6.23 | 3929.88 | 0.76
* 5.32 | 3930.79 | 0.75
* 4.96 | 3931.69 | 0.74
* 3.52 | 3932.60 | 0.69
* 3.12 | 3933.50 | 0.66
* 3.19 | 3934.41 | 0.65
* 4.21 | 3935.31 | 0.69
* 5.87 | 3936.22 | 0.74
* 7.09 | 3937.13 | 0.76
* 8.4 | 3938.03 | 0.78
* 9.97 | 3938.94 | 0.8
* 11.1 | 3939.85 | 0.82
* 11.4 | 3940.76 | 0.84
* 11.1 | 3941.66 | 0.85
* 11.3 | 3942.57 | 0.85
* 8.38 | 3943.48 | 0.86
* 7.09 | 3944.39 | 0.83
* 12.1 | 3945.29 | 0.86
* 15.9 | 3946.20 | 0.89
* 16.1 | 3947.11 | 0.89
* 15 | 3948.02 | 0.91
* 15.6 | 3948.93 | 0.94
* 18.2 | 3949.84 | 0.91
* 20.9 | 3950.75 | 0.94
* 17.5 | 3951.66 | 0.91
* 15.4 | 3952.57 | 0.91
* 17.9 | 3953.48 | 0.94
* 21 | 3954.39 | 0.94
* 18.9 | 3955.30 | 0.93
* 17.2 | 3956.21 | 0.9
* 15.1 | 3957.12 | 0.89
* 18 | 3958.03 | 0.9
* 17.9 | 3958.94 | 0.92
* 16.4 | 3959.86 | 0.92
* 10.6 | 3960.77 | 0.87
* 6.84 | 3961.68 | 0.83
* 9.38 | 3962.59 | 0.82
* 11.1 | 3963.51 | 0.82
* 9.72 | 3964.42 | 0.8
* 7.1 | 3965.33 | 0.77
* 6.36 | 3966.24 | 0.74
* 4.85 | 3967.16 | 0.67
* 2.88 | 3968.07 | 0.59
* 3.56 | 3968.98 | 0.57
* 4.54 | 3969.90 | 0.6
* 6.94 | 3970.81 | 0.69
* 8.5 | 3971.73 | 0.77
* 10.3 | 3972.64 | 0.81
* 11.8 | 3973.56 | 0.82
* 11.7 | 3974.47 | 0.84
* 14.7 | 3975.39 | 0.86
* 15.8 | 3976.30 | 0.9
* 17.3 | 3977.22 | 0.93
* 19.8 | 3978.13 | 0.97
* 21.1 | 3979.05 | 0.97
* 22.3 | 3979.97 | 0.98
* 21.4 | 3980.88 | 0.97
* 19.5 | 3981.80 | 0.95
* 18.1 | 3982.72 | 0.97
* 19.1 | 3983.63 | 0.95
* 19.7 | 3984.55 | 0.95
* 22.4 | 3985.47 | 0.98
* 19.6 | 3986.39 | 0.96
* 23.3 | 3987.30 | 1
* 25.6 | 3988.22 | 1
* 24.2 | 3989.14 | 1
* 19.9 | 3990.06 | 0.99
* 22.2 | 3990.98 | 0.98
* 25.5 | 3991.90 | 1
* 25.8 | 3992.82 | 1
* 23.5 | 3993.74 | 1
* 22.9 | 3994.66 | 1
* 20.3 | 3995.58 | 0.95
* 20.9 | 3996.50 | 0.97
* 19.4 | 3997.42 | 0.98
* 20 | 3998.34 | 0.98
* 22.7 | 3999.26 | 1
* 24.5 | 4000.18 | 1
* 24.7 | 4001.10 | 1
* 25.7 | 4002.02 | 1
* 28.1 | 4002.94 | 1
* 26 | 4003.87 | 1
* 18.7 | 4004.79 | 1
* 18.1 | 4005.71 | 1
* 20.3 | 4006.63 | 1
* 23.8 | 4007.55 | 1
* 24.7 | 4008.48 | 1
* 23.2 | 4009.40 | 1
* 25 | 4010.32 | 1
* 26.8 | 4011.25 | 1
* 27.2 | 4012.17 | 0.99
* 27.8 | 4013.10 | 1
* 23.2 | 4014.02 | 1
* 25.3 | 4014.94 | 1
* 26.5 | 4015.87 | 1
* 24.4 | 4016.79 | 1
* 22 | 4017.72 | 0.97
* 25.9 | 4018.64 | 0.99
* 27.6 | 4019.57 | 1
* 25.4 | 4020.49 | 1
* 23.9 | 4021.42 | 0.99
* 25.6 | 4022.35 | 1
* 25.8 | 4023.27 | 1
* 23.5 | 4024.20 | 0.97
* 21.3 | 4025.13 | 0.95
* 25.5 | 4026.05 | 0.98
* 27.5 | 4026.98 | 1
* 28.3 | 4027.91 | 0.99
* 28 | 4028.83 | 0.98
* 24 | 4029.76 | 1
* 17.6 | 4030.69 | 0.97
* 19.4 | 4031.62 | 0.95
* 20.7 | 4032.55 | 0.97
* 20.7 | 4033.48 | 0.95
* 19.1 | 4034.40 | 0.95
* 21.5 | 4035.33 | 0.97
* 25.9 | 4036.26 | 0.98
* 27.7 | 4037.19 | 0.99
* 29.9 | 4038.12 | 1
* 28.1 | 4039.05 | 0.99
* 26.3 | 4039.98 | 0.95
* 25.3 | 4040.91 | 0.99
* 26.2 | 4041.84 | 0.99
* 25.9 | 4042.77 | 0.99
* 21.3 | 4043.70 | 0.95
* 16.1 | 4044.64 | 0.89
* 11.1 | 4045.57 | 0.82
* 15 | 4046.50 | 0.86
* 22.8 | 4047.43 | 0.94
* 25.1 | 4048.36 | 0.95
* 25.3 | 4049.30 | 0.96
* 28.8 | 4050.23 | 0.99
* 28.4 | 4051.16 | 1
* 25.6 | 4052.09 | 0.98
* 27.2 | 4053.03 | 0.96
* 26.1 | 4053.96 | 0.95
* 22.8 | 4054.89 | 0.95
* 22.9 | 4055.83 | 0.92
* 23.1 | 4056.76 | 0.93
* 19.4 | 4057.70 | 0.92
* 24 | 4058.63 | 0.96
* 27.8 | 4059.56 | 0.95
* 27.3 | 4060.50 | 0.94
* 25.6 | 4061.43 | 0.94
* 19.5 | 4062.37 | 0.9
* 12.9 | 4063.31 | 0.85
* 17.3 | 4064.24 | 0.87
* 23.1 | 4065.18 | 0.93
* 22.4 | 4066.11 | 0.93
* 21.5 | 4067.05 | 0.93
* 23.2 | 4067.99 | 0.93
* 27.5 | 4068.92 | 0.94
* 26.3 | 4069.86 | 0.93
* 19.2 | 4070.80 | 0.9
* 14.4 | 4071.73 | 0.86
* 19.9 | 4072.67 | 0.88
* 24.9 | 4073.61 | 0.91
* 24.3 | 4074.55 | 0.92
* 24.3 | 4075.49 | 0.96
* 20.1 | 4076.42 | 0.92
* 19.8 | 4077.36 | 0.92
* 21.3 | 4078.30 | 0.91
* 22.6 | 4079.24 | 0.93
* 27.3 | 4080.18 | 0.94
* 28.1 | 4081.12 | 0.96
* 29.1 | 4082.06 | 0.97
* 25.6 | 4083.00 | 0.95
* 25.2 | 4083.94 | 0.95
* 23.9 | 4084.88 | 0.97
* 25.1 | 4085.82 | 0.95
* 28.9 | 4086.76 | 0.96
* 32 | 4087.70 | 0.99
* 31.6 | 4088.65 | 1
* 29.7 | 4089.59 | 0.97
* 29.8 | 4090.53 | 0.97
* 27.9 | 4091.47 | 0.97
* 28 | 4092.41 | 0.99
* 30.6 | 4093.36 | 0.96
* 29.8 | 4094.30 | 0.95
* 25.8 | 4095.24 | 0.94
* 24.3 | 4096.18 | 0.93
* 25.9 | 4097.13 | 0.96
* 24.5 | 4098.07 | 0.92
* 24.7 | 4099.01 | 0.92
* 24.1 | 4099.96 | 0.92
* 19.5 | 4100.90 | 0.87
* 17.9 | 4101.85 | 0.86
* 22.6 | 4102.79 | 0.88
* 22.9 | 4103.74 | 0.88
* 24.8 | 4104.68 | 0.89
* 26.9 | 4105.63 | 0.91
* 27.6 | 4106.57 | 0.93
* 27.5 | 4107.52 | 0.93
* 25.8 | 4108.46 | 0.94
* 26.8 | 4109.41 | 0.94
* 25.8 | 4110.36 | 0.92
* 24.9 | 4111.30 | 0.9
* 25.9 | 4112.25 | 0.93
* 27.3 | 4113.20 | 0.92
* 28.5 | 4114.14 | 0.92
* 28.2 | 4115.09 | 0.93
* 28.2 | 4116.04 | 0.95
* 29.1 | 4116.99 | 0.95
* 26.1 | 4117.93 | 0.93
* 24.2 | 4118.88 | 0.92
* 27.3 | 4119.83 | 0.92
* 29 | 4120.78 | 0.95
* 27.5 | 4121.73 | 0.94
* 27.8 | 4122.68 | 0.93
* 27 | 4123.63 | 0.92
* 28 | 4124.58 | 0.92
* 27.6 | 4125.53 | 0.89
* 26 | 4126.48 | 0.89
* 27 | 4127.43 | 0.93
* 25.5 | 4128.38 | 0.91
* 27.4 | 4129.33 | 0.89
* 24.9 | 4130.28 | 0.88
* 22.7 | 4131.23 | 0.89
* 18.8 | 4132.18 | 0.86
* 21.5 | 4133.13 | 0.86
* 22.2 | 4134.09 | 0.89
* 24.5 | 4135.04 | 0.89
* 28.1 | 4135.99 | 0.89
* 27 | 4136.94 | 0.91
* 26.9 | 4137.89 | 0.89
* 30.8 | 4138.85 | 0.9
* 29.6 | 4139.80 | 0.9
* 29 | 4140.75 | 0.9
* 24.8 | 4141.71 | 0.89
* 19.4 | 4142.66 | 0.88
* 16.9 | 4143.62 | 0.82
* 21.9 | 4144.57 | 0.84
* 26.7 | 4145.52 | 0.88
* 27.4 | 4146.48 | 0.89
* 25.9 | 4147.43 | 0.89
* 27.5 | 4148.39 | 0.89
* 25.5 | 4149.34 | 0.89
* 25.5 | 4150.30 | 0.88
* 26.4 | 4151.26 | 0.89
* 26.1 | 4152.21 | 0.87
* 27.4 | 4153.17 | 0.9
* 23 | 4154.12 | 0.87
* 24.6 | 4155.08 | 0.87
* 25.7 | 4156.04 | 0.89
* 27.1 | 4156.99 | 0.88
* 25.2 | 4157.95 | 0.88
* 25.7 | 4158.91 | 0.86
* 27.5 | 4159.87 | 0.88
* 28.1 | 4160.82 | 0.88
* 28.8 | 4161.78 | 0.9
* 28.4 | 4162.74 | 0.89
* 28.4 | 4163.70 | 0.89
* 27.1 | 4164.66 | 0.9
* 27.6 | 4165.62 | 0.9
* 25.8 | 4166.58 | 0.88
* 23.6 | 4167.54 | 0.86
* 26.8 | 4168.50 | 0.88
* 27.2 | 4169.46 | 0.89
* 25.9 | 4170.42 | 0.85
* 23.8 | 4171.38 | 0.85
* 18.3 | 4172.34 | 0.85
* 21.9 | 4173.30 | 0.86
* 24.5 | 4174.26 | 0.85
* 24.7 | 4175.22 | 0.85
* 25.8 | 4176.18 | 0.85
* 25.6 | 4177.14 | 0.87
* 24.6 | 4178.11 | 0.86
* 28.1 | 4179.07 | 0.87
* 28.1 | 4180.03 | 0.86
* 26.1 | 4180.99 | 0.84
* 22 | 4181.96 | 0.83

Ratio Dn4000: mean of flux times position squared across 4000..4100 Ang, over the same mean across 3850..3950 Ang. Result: 2.0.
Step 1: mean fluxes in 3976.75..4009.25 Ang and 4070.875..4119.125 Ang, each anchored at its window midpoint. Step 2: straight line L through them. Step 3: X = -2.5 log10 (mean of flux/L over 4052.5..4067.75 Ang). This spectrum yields 0.076 mag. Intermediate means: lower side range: 22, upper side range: 25.5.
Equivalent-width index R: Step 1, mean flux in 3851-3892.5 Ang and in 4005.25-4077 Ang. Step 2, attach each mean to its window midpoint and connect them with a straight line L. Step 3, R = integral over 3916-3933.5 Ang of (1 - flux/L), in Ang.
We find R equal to 5.5 Ang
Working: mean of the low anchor 13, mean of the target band 11.1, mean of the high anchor 23.5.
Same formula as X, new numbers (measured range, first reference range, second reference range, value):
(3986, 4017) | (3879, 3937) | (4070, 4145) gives -0.23 mag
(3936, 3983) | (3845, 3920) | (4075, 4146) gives 0.37 mag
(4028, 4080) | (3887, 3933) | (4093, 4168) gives -0.05 mag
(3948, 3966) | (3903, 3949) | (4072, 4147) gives -0.03 mag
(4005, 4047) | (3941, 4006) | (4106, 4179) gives -0.21 mag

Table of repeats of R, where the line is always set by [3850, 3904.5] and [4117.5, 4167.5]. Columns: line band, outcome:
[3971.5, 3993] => -0.74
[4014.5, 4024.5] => -2.41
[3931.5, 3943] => 6.35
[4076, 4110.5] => -3.11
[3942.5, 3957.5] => 1.24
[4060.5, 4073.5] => 0.65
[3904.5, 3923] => -1.28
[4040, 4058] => -1.32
